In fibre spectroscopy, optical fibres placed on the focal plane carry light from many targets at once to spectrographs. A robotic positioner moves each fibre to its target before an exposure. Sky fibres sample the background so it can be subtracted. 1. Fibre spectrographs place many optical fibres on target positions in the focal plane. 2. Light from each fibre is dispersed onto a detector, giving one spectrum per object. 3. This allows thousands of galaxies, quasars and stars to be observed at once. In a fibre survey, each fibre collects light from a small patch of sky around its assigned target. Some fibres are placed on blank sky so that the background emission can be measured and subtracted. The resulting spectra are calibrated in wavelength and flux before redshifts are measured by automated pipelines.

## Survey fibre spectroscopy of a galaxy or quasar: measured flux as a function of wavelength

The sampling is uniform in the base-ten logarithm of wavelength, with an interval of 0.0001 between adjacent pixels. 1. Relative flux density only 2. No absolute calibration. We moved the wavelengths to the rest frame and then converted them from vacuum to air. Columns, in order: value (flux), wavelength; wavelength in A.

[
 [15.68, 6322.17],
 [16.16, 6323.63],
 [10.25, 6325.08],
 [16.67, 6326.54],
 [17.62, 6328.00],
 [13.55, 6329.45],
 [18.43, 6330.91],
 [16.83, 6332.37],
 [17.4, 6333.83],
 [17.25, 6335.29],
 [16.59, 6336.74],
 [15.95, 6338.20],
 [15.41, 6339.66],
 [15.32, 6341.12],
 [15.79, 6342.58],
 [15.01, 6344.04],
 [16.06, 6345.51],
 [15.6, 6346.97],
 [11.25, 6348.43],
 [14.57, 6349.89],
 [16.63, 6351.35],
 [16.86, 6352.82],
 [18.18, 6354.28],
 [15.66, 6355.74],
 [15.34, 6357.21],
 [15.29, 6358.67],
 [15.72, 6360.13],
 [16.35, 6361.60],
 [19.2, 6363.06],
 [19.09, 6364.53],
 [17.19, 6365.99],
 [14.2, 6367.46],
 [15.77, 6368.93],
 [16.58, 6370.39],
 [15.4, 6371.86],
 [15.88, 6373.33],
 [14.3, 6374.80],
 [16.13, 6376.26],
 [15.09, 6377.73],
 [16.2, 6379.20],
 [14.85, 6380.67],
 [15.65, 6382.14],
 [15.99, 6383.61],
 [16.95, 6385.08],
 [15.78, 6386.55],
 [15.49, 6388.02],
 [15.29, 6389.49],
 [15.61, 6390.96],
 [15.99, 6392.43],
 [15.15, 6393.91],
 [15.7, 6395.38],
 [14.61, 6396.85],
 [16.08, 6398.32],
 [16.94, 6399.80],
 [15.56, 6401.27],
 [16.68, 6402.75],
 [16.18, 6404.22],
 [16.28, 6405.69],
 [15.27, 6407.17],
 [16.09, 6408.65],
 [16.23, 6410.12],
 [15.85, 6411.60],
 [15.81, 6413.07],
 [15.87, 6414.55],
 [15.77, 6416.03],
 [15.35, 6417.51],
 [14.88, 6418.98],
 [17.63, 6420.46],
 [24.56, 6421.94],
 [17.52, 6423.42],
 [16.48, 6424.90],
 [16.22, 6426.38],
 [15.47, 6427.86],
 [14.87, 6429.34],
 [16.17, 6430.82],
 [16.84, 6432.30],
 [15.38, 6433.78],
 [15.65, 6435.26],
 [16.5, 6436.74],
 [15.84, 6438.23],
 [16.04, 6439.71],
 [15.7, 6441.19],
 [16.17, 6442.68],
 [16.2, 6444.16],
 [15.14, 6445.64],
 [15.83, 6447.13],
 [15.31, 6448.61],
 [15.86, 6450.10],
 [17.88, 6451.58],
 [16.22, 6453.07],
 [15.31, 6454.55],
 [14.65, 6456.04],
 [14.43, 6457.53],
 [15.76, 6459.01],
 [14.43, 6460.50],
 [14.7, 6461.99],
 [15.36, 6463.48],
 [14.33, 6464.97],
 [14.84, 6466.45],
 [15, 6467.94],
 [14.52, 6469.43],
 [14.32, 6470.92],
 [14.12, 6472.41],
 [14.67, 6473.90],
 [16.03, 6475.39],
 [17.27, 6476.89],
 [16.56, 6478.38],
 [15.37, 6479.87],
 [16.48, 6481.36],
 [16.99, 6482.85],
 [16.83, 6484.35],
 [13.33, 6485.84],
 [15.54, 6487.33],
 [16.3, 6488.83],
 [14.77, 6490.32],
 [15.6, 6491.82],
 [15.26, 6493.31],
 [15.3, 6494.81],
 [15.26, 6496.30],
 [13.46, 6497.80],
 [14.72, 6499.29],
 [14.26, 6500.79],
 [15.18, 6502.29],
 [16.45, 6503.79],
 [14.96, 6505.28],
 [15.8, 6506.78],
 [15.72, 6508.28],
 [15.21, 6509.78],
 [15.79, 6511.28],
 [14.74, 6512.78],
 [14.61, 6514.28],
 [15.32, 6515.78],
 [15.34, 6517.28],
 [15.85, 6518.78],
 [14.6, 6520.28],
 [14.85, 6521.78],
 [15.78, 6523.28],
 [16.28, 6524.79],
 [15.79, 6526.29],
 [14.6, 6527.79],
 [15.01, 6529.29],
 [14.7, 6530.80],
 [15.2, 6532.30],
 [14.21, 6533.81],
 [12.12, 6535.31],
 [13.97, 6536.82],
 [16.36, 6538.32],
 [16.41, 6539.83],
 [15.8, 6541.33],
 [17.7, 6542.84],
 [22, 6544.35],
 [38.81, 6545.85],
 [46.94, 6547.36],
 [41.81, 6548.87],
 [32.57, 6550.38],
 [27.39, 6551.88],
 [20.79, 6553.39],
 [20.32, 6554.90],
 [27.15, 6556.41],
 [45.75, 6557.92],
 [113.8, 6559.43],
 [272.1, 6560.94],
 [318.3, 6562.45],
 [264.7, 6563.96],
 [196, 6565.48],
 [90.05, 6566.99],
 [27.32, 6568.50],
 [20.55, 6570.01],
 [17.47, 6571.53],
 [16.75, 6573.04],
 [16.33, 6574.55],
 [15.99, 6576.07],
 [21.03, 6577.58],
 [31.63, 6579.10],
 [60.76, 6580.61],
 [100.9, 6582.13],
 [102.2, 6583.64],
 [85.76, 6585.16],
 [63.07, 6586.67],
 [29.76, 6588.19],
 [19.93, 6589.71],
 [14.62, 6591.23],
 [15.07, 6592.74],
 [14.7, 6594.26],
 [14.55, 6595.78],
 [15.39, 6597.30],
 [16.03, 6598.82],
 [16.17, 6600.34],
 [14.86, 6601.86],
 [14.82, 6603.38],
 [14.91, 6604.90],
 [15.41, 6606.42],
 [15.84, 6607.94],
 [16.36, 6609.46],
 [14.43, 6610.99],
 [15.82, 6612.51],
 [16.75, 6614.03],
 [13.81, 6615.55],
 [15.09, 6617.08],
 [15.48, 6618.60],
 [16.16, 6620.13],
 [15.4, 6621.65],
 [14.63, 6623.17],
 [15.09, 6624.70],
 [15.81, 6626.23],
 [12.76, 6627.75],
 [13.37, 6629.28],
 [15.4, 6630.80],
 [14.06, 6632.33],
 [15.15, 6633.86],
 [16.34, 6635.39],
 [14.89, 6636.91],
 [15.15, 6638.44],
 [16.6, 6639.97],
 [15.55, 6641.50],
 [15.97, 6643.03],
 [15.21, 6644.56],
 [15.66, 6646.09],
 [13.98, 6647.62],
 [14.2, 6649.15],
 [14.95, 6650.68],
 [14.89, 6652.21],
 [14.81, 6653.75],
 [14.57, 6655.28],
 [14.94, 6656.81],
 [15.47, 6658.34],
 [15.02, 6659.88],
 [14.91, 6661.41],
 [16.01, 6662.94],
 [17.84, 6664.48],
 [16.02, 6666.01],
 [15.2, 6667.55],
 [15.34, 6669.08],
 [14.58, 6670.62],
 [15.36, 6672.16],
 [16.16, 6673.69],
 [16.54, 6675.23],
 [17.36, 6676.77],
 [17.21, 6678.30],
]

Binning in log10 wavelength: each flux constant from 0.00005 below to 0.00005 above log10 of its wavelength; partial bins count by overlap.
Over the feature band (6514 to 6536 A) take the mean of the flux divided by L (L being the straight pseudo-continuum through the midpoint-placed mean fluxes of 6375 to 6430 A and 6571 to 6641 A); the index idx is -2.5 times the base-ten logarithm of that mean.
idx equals 0.34 mag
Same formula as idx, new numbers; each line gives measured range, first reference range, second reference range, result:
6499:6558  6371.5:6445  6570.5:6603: 0.401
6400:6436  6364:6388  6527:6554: 0.070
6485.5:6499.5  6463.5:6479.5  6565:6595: 0.374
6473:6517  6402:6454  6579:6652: 0.201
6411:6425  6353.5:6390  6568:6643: 0.031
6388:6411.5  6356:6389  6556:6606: 0.365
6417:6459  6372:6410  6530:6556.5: 0.108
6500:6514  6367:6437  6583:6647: 0.186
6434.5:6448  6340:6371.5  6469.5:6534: -0.021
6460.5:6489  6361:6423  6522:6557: 0.234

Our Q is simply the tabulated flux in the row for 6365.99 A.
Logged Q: 17.19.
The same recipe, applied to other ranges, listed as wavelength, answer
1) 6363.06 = 19.2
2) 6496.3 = 15.26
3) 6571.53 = 17.47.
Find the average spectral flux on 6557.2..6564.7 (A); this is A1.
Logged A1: 204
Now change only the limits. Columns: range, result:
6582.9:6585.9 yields 93.9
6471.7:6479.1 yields 15.7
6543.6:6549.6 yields 37.4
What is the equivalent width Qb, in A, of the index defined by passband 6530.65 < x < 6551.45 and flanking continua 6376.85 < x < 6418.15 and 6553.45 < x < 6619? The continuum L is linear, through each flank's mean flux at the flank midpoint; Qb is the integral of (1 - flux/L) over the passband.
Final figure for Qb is 9.9 A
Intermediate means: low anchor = 15.8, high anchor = 52.5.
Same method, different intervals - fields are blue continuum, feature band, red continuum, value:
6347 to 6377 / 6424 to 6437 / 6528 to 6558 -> 1.89 A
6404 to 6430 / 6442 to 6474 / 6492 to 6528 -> 1.39 A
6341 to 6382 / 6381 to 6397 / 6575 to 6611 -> 1.80 A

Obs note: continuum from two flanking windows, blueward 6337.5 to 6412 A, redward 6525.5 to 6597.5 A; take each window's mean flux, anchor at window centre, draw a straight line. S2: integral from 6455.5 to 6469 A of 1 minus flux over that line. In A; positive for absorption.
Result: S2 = 7.4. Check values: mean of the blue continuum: 15.8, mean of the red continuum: 51.6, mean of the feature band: 14.8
